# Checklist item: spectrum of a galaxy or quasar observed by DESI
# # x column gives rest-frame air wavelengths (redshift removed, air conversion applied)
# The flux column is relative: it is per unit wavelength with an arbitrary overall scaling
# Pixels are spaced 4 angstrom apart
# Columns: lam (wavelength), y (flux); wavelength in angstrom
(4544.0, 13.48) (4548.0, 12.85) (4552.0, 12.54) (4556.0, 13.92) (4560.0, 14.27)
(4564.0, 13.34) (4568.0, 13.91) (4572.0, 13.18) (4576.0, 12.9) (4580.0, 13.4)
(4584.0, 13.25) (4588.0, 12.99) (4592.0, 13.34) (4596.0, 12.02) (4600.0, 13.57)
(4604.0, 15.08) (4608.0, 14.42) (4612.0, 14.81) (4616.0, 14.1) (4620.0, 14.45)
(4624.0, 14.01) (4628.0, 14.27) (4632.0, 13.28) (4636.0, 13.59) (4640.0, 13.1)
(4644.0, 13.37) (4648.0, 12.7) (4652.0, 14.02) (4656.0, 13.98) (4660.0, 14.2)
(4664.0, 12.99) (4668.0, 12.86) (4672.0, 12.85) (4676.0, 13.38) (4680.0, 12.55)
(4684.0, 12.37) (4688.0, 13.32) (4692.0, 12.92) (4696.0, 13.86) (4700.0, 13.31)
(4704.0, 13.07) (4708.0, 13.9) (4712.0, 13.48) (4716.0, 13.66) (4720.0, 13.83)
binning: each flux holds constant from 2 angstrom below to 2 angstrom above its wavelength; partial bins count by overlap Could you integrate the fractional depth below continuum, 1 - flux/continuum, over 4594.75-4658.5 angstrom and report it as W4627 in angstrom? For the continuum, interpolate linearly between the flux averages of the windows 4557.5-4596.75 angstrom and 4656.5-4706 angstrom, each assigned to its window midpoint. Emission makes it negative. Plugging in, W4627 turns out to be -2.8 angstrom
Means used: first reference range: 13.3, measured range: 13.8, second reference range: 13.2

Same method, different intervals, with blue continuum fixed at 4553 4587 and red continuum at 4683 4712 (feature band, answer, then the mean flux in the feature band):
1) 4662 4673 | 0.4 angstrom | 12.9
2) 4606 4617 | -0.9 angstrom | 14.5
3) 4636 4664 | -0.3 angstrom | 13.5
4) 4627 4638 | -0.2 angstrom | 13.7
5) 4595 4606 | -0.2 angstrom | 13.7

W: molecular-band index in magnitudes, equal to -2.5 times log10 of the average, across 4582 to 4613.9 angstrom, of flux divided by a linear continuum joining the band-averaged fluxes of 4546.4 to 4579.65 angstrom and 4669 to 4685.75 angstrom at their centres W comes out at -0.039 mag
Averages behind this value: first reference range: 13.4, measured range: 13.7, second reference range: 12.8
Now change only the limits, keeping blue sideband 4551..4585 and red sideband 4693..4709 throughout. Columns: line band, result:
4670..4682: 0.04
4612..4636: -0.05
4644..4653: 0.01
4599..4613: -0.08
